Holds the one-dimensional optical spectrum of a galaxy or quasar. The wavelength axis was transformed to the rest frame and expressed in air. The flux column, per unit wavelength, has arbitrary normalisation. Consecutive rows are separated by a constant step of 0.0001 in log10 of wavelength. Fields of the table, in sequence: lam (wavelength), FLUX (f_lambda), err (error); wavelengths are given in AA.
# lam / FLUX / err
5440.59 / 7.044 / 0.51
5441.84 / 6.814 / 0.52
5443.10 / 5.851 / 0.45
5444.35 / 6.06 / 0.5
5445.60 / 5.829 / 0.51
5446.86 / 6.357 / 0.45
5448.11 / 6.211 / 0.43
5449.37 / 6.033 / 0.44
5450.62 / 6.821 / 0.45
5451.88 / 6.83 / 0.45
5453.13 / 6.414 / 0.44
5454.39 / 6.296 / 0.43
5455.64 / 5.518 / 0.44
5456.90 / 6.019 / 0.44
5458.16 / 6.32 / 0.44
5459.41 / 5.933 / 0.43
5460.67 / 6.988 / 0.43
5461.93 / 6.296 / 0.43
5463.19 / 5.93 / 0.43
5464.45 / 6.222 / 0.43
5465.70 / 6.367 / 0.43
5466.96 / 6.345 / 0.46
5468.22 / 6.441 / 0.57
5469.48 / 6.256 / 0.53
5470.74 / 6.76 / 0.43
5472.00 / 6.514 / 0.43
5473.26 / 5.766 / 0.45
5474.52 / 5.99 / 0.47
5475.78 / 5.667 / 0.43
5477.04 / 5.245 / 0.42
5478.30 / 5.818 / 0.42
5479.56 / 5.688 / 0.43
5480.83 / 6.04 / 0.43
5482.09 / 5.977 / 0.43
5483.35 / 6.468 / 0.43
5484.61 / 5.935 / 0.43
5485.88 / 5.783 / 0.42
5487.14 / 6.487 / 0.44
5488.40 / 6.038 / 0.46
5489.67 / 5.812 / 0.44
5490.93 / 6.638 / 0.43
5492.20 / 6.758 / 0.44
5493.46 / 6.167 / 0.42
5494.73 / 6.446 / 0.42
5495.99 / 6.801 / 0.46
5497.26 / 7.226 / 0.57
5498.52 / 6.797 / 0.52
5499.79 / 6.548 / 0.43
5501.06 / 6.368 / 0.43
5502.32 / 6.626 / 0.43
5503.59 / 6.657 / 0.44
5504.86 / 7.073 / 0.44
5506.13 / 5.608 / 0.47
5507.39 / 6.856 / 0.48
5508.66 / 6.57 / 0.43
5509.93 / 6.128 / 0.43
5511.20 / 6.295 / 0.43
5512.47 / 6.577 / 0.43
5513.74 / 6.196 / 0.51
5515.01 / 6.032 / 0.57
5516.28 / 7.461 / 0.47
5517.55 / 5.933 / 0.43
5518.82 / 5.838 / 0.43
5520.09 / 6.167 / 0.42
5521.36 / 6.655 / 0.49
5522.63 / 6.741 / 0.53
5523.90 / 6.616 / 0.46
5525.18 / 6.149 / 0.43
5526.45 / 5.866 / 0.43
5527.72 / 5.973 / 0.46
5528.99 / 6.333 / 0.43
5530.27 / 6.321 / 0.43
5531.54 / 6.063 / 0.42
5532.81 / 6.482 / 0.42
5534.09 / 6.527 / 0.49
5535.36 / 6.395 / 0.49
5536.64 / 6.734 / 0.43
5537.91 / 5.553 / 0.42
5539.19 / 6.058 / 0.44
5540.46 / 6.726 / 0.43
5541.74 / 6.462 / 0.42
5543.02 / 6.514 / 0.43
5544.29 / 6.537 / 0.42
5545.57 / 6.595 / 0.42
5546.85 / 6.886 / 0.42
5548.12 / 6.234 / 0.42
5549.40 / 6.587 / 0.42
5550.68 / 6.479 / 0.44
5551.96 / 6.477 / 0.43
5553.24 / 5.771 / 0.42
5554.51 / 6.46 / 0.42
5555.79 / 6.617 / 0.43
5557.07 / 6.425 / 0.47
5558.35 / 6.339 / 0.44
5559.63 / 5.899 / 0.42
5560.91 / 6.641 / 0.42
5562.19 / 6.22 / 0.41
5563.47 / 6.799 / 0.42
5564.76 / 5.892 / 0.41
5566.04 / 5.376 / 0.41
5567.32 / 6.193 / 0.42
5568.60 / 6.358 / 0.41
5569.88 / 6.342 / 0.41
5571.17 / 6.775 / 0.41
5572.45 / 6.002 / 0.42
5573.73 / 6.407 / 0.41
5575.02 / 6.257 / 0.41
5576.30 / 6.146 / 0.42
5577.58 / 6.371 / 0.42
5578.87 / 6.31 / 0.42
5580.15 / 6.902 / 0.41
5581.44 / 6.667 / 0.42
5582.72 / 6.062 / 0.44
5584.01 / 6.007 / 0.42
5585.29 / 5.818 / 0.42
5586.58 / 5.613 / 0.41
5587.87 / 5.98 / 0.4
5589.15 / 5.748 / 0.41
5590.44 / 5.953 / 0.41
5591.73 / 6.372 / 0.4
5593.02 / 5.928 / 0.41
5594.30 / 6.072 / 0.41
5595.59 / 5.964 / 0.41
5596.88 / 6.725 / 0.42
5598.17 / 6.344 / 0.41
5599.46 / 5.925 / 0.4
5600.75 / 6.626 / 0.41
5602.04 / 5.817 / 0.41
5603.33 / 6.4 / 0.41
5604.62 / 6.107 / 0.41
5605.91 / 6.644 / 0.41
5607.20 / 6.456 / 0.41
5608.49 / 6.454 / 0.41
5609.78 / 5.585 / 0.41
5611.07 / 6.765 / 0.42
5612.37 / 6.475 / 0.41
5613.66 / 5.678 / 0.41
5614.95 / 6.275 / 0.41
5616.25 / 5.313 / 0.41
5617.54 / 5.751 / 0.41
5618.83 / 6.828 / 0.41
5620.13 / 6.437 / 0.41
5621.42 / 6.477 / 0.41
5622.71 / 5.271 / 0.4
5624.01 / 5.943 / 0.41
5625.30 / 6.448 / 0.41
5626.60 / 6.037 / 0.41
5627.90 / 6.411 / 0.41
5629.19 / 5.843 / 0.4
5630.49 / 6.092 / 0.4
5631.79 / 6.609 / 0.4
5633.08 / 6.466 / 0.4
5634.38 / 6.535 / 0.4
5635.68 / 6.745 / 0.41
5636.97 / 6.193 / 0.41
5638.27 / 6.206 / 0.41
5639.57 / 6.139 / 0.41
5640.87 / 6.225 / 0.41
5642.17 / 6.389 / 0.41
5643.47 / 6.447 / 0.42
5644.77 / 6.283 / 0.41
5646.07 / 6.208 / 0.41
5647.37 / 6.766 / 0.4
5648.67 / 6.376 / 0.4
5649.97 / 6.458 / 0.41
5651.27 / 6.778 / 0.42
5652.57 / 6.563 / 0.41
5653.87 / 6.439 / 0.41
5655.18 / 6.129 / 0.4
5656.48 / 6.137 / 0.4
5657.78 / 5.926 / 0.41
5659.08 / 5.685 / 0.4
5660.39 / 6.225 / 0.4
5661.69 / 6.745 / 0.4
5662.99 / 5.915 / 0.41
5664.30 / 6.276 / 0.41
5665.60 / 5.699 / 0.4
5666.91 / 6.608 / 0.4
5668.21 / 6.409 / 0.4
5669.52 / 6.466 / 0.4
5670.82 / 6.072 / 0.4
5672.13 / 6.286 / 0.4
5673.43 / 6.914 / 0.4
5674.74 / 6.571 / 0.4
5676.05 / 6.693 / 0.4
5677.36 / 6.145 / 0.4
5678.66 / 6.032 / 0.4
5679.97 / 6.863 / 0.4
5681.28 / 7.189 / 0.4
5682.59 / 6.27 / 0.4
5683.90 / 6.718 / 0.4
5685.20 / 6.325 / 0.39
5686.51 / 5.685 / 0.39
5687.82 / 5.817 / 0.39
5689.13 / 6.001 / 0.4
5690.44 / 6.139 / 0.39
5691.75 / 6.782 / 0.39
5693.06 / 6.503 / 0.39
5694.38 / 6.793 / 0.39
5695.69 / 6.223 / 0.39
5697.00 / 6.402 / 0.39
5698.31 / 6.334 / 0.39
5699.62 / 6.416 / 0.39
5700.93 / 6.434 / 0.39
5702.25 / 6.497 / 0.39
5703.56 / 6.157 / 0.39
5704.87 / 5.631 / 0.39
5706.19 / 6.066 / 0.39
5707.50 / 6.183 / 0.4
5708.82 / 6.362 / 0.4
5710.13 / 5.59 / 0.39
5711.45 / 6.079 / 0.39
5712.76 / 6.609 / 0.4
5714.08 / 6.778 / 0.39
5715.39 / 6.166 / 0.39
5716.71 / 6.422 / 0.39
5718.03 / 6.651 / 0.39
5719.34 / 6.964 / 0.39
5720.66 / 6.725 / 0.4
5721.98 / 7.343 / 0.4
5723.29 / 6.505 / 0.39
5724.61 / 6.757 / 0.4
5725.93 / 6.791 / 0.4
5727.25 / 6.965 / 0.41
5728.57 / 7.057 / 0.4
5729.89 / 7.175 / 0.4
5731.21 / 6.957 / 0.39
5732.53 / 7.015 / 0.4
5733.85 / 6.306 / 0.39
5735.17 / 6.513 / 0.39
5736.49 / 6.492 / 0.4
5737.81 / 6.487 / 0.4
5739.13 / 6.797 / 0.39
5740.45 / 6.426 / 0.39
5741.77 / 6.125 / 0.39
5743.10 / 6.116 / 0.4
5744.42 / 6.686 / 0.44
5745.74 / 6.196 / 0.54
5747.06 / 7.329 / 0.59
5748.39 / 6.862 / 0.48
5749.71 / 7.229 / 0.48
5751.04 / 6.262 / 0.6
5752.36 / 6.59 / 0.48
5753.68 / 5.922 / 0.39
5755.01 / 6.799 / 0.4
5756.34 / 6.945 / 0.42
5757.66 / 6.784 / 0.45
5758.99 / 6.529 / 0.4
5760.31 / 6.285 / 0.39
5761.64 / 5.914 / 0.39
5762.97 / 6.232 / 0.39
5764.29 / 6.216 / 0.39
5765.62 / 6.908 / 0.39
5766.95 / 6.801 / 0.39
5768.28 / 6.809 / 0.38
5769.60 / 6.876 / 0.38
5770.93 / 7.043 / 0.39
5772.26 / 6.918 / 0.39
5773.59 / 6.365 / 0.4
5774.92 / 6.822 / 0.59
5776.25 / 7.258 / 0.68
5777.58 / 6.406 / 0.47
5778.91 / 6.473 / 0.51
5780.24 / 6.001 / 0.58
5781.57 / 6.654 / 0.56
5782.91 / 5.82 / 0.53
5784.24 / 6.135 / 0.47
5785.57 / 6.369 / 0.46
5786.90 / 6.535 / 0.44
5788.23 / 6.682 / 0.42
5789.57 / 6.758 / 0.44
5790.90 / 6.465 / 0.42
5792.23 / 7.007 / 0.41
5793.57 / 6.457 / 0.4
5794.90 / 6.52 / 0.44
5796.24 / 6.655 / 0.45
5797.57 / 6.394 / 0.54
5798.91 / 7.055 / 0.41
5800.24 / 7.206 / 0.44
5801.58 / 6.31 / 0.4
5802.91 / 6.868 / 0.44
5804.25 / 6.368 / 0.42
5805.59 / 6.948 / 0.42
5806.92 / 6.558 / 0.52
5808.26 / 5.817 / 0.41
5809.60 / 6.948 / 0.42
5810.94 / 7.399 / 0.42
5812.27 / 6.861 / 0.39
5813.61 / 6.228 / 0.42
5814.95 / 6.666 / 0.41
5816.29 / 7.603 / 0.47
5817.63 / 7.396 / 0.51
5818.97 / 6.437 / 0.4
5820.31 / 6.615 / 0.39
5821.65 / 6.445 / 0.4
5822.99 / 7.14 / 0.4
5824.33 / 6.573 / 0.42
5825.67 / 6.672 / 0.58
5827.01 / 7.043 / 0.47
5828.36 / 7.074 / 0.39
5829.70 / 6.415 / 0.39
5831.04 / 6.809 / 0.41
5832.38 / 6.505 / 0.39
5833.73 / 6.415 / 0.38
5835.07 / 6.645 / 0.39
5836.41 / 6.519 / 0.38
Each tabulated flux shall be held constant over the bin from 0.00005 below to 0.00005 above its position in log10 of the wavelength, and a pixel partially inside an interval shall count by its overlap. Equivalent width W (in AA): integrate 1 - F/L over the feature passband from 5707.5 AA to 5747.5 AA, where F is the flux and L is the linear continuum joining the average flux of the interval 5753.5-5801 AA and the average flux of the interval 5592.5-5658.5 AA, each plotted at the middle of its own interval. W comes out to -0.7 AA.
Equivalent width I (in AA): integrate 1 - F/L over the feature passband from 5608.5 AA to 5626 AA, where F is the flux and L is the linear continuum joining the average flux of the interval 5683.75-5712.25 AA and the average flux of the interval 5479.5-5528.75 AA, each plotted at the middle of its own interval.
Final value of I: 0.5 AA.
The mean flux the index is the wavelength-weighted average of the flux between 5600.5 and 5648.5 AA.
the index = 6.25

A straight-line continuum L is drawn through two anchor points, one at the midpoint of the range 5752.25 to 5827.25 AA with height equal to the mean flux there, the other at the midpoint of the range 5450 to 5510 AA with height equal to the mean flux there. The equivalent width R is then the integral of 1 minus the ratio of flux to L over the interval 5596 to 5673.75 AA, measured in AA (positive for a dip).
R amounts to 2.4 AA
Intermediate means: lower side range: 6.3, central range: 6.27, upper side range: 6.64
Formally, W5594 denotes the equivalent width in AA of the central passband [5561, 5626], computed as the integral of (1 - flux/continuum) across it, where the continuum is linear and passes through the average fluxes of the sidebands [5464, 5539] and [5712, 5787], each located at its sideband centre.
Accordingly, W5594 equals 2.3 AA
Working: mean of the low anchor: 6.3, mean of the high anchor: 6.62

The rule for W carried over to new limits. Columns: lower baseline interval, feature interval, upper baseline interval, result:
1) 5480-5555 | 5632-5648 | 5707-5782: 0.3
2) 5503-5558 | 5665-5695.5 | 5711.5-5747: 0.9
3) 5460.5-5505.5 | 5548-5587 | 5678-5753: 0.6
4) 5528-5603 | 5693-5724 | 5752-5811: 0.4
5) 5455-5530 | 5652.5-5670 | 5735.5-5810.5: 0.7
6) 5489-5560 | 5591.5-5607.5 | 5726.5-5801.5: 0.6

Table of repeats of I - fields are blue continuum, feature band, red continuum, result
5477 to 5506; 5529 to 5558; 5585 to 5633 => -0.7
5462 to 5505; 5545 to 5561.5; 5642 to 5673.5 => -0.3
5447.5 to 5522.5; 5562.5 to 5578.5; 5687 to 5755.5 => 0.3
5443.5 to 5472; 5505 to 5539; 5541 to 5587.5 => -0.1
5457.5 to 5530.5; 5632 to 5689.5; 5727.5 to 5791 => 1.2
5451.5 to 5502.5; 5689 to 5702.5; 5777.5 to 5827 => 0.2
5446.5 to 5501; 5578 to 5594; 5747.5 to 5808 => 0.7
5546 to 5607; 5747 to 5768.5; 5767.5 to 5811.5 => 0.0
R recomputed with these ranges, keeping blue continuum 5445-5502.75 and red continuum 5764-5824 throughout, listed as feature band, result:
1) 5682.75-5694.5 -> 0.45 AA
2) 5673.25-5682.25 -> -0.11 AA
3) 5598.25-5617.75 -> 0.80 AA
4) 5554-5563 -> -0.02 AA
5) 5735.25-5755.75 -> 0.17 AA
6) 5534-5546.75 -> -0.17 AA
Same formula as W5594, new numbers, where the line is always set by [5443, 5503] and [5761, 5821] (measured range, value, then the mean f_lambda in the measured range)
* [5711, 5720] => 0.02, 6.54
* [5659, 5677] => 0.40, 6.34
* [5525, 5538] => 0.15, 6.25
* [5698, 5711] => 0.74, 6.16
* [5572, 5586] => 0.24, 6.27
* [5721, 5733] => -0.70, 6.94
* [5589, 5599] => 0.38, 6.15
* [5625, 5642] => 0.38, 6.3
